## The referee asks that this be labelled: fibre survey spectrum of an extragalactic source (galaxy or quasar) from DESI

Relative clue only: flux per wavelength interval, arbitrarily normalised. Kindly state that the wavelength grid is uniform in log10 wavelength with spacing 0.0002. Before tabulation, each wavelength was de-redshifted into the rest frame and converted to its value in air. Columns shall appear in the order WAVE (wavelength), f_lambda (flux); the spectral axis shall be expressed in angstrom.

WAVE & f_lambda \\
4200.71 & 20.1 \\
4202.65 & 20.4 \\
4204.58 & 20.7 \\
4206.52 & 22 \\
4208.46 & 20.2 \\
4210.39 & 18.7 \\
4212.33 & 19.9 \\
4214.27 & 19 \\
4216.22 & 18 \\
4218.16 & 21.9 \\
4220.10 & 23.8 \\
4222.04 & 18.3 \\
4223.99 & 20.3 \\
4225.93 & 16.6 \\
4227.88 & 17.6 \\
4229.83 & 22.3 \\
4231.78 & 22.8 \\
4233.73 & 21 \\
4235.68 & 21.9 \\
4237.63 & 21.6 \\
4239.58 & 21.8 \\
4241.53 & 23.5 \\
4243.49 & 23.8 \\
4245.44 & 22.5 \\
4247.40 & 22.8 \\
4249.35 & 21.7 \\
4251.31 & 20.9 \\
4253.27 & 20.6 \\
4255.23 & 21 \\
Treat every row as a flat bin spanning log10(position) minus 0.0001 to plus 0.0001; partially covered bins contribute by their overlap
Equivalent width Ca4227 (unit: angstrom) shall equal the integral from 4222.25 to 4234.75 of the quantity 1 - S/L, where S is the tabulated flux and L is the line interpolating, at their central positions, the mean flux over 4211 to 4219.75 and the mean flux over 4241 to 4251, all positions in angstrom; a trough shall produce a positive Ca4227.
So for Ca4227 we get 0.67 angstrom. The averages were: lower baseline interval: 19.9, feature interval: 20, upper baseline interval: 22.7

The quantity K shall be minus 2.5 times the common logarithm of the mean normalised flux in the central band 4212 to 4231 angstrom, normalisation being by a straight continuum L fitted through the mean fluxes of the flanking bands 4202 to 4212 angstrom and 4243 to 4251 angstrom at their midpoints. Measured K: 0.07 mag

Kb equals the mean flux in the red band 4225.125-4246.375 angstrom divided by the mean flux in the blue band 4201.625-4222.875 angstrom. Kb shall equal 1.06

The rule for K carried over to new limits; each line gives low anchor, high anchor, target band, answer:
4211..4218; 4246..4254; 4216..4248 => -0.04 mag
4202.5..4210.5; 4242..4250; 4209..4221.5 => 0.05 mag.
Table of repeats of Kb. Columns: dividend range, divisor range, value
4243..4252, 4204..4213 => 1.10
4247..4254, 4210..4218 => 1.12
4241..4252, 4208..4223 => 1.13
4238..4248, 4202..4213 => 1.12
